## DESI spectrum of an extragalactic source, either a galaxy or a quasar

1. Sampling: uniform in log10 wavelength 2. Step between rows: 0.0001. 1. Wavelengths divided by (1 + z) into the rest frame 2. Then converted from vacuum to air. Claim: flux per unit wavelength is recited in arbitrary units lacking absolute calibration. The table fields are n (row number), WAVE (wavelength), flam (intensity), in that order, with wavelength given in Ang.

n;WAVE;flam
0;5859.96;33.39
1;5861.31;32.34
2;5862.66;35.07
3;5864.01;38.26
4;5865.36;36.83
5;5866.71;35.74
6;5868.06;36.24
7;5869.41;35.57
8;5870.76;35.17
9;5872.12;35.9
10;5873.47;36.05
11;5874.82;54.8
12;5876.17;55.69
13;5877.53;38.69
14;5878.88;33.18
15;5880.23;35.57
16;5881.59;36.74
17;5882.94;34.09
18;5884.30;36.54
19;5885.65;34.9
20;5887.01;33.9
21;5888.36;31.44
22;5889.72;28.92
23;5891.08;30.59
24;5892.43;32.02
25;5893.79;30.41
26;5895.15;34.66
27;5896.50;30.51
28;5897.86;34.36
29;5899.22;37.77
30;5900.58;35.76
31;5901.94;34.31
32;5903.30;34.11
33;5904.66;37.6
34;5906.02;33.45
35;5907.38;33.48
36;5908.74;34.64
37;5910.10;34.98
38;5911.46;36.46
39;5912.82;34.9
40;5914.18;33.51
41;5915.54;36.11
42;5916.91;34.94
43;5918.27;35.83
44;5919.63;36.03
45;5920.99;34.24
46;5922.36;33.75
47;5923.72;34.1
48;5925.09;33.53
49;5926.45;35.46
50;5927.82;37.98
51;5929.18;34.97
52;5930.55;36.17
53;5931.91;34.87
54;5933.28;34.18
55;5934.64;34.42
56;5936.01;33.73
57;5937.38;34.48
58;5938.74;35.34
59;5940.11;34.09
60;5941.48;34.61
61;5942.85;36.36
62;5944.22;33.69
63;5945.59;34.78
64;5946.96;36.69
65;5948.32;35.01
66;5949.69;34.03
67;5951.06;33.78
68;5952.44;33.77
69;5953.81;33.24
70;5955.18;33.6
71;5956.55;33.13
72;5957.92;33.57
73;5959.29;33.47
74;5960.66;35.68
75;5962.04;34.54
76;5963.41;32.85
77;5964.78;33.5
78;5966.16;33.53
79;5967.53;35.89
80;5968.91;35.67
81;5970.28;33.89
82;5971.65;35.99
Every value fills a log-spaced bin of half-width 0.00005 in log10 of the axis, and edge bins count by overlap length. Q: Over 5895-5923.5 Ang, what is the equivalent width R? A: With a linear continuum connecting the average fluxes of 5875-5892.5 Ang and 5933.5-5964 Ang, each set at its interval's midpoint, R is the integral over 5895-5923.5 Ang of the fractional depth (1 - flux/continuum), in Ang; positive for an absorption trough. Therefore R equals 0.5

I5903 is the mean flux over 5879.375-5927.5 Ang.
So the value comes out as 34.3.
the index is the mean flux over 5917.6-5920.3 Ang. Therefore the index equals 36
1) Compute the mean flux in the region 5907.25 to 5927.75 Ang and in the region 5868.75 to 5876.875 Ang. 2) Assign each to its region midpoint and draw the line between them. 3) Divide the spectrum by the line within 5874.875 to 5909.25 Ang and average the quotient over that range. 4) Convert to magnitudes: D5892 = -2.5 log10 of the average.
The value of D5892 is 0.11 mag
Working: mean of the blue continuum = 42.2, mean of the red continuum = 34.9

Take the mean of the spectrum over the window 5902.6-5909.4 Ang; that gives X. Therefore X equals 34.6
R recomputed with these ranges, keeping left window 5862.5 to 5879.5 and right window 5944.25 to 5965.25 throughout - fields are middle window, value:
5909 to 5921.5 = 0.4 Ang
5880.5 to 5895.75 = 2.0 Ang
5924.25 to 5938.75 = 0.2 Ang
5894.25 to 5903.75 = 0.8 Ang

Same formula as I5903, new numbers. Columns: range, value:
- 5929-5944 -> 34.8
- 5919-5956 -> 34.7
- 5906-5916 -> 34.8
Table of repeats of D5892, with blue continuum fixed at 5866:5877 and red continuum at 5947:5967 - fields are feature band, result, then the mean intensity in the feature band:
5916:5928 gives 0.05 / 35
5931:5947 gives 0.02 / 34.7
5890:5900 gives 0.18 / 32.8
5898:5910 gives 0.09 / 35.1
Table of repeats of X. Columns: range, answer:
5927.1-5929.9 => 36.4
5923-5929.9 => 35.2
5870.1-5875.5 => 40.5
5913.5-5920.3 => 35.3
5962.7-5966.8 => 33.3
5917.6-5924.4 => 34.8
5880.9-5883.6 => 35.4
